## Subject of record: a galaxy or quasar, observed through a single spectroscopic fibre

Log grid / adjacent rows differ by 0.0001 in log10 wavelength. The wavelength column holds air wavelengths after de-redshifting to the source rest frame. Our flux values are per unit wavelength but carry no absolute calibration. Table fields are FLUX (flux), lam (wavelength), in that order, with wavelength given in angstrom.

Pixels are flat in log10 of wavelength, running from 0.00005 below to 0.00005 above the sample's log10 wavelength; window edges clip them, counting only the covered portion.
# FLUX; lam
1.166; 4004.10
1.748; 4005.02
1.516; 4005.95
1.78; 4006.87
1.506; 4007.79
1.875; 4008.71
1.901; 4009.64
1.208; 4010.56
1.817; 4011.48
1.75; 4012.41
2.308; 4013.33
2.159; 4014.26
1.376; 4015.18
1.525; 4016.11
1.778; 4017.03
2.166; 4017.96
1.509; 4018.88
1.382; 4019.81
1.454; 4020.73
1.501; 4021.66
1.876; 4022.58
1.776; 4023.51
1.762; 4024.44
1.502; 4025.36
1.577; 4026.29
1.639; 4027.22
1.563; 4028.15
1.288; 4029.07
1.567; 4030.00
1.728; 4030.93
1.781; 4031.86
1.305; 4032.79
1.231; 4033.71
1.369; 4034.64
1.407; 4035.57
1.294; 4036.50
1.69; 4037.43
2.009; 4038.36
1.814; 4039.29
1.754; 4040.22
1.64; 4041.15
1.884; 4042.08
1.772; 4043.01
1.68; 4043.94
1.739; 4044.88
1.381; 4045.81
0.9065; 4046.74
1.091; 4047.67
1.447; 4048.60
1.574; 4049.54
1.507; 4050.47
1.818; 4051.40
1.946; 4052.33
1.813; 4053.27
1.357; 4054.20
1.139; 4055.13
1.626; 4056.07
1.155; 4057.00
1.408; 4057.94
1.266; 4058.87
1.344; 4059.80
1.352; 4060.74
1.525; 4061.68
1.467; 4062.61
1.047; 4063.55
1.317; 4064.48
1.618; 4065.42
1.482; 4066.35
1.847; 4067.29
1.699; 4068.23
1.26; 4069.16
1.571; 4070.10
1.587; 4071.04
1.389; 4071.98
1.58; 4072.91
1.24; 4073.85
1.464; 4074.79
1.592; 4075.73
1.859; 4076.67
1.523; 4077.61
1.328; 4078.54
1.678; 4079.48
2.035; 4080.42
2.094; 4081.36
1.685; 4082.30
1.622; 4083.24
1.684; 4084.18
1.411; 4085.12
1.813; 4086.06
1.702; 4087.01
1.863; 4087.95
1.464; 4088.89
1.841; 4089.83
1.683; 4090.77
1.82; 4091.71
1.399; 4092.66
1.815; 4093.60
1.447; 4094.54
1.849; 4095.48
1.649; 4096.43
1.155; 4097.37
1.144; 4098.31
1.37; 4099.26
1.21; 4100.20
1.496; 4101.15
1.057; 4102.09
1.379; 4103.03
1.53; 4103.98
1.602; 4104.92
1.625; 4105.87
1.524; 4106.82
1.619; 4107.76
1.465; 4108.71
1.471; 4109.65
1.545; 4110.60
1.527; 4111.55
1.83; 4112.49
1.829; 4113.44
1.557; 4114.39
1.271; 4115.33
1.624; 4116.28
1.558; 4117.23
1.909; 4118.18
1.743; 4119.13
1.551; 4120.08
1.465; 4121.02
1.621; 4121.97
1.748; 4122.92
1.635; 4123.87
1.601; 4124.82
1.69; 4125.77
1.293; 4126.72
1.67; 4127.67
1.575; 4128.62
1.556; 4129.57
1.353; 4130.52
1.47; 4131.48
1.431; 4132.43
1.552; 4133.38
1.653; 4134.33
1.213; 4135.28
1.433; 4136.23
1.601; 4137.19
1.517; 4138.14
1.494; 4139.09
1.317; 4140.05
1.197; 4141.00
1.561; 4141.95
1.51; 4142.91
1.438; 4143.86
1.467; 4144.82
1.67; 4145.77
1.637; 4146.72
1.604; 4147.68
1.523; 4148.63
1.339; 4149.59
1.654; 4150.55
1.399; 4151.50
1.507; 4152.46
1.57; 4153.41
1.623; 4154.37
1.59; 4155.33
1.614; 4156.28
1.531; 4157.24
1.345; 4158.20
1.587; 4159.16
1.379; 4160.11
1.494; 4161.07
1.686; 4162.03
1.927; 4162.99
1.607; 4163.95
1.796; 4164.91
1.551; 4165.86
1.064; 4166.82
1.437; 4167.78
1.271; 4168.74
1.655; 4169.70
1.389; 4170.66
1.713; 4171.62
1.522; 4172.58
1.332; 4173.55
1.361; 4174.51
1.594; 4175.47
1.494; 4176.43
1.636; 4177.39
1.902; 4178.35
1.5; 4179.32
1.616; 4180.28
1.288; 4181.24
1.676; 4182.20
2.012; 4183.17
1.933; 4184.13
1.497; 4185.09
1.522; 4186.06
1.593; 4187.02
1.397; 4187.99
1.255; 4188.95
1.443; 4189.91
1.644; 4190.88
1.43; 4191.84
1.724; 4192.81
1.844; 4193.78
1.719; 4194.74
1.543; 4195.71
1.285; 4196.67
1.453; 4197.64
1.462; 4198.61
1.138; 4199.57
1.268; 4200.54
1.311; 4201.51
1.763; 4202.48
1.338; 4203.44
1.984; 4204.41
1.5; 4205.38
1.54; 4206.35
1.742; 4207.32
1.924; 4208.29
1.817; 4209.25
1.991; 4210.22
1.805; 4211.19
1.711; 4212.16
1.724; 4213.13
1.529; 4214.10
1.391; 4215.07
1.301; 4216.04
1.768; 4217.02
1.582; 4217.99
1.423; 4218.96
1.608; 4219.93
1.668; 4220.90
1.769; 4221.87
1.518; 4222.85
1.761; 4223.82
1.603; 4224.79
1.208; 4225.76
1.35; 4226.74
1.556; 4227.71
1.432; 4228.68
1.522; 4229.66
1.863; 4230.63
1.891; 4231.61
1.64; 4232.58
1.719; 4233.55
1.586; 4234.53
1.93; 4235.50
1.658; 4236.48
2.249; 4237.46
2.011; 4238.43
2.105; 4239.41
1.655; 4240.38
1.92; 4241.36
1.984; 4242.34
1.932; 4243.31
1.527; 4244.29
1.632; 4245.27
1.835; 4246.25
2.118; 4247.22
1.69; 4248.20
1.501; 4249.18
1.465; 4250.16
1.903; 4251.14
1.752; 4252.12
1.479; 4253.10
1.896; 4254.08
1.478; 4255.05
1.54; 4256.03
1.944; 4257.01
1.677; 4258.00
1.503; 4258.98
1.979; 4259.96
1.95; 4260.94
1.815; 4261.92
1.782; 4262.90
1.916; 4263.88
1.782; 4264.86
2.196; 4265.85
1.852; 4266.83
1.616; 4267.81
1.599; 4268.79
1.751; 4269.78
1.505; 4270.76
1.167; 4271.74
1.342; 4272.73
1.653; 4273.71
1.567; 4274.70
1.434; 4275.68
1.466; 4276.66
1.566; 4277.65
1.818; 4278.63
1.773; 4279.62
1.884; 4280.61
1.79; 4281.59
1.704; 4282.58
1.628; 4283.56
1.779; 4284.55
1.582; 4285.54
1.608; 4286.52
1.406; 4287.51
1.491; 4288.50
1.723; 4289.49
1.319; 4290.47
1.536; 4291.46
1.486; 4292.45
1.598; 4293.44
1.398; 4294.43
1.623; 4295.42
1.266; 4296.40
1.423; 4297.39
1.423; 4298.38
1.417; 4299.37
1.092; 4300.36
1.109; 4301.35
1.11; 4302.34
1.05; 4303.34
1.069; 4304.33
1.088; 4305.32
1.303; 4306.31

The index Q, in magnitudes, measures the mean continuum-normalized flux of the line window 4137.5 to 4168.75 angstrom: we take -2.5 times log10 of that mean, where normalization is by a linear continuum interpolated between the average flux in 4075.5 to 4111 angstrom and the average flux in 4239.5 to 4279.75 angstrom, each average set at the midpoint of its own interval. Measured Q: 0.076 mag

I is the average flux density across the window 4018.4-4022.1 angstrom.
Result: 1.47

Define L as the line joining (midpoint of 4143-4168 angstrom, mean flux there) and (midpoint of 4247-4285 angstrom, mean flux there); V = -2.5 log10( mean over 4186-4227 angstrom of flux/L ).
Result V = 0.03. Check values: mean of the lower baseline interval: 1.54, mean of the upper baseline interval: 1.7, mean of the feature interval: 1.57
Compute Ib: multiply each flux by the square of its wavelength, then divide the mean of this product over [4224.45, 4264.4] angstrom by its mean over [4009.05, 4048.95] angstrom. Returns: 1.20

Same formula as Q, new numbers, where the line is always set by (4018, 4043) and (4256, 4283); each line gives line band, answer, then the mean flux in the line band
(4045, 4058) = 0.11 mag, 1.45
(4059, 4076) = 0.11 mag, 1.46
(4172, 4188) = 0.05 mag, 1.59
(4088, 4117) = 0.07 mag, 1.53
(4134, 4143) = 0.14 mag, 1.44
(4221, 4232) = 0.06 mag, 1.59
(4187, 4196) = 0.08 mag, 1.56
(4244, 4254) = -0.01 mag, 1.7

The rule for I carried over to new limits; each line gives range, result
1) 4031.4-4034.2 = 1.44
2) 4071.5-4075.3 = 1.42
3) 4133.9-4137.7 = 1.47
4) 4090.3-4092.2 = 1.75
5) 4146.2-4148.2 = 1.62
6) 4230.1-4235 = 1.74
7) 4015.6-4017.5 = 1.64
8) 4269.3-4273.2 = 1.44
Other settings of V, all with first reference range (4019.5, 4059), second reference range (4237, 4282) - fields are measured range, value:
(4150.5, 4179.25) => 0.08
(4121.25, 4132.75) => 0.05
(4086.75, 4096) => -0.06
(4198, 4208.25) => 0.11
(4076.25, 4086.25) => -0.08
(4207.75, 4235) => 0.05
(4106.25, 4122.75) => 0.01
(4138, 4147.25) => 0.11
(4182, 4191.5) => 0.06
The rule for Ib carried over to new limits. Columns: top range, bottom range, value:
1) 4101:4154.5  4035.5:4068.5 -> 1.04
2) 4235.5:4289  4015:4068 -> 1.24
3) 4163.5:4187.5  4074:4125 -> 1.02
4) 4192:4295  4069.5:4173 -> 1.13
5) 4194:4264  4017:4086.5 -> 1.17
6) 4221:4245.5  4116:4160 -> 1.17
